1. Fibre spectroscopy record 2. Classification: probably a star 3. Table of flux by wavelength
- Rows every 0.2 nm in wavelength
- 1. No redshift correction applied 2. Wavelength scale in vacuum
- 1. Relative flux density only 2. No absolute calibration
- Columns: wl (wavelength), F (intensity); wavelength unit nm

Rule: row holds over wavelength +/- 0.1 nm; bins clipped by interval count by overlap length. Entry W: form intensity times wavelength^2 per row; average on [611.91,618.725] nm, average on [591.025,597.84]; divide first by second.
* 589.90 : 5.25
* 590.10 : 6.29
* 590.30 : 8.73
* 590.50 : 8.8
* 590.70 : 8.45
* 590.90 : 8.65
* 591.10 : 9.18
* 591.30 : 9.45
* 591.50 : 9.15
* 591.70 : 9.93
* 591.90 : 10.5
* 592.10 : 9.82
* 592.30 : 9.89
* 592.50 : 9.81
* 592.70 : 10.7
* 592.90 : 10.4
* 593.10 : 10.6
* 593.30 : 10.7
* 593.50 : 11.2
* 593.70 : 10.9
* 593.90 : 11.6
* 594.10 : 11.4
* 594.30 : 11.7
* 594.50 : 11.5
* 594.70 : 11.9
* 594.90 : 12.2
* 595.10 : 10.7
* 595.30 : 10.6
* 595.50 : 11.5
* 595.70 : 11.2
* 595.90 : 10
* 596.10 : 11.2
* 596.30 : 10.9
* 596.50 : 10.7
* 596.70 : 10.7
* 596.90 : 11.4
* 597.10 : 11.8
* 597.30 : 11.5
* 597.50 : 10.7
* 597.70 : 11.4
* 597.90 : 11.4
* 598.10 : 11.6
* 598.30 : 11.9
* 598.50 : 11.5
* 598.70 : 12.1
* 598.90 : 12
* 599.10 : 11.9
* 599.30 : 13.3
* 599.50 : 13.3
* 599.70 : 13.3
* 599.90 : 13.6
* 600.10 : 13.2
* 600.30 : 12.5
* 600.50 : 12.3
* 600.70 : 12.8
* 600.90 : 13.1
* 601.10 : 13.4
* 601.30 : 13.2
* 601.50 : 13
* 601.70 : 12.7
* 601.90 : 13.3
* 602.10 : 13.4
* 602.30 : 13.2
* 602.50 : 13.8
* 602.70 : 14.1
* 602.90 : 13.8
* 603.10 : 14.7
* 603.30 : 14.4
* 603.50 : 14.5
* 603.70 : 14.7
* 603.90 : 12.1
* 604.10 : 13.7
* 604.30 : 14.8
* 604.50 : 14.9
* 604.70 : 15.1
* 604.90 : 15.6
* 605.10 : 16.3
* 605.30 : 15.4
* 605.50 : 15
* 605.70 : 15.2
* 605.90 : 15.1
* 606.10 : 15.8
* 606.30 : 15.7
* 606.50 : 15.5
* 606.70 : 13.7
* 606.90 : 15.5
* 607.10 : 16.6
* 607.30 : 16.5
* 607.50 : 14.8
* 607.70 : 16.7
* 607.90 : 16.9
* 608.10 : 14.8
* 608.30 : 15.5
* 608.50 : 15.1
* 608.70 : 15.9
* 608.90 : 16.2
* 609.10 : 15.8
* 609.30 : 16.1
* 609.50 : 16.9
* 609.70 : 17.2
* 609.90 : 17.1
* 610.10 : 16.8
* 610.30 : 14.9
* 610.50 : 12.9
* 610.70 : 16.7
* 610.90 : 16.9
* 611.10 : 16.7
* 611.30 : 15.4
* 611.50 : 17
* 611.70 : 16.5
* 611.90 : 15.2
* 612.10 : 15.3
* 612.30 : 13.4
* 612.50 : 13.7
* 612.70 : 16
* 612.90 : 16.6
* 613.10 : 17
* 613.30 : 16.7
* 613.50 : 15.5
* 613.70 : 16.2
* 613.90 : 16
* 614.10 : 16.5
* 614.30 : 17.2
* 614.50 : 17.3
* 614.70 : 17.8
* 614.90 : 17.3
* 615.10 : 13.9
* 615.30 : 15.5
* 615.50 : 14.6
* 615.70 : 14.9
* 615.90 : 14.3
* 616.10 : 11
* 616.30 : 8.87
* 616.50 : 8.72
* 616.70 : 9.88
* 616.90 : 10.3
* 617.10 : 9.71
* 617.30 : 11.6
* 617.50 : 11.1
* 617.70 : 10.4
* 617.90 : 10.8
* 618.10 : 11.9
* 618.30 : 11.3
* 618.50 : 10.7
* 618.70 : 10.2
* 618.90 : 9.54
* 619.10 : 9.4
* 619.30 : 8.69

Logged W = 1.35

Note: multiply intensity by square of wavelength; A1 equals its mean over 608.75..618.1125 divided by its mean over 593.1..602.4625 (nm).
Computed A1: 1.29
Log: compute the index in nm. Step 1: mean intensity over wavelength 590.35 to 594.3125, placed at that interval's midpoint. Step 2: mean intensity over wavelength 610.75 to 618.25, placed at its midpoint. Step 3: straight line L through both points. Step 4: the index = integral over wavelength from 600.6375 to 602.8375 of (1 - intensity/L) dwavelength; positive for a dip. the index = -0.27 nm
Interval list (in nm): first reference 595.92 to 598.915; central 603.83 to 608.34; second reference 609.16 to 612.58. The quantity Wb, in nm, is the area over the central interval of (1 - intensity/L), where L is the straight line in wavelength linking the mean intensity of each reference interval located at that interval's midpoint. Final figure -0.34 nm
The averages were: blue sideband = 11.3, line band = 15.3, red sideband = 15.8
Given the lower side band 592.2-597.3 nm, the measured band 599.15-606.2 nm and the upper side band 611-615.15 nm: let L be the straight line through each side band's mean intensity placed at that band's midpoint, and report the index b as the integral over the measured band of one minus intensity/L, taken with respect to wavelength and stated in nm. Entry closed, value -0.39 nm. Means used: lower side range 11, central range 13.9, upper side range 16.1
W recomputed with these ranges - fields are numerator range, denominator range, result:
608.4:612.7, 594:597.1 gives 1.48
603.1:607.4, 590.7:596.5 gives 1.48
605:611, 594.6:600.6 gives 1.39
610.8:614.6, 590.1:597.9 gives 1.62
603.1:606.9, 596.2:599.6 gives 1.31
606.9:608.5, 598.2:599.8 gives 1.32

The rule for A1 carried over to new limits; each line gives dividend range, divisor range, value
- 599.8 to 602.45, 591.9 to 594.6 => 1.25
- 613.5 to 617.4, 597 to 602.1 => 1.17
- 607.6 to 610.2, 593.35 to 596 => 1.51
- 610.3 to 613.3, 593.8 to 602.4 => 1.36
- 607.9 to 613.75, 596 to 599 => 1.46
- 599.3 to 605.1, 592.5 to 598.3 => 1.26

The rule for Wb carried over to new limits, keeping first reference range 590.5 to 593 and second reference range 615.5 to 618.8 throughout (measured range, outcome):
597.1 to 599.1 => -0.321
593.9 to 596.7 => -0.387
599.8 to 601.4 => -0.454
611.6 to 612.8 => -0.468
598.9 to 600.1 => -0.349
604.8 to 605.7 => -0.444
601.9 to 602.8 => -0.295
